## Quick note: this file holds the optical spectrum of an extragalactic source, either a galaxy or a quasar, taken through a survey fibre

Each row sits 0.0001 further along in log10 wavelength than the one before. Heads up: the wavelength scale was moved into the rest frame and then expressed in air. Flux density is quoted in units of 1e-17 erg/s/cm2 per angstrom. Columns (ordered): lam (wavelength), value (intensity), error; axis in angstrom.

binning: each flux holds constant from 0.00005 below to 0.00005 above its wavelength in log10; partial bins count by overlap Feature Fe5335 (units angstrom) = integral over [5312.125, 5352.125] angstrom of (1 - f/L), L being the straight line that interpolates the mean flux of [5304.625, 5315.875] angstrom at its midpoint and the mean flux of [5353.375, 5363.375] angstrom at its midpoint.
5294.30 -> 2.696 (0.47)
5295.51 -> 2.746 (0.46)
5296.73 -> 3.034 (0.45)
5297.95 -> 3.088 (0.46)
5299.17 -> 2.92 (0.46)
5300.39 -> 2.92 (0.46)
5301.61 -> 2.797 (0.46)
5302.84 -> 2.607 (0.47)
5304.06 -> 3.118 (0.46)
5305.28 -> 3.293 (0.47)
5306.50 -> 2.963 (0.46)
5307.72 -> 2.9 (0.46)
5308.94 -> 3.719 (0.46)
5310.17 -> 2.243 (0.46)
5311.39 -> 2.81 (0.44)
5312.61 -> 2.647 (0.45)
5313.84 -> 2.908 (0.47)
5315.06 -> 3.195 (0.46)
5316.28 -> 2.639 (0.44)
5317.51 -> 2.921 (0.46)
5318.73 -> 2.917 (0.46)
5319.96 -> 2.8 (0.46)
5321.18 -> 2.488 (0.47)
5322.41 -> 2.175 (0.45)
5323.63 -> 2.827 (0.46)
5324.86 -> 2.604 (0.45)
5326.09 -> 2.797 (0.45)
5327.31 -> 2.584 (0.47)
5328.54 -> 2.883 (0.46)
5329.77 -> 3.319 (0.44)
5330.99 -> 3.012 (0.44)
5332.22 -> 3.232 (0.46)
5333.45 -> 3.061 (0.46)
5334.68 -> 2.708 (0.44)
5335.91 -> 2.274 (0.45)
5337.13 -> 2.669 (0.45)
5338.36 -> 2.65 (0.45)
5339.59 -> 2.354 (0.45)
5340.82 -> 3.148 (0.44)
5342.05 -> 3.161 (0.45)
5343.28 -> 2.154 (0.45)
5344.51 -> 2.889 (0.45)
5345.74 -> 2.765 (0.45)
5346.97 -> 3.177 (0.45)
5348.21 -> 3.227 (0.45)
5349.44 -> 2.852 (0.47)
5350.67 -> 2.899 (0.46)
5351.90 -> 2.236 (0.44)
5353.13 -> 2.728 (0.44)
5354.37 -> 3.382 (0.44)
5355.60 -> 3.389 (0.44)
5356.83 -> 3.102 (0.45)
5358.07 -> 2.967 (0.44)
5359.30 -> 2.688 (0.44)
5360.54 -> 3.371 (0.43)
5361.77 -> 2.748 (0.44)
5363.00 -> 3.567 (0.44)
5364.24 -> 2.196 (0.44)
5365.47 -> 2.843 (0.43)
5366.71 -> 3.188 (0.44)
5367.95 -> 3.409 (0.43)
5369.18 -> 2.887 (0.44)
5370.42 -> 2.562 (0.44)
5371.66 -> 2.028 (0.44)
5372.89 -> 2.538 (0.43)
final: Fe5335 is 3.1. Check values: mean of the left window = 2.96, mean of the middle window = 2.8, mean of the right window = 3.13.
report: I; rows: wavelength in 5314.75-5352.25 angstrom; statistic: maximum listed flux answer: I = 3.319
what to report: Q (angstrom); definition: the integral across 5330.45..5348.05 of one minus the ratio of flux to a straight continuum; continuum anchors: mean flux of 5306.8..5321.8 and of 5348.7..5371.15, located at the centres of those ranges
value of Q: 0.5 angstrom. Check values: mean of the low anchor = 2.85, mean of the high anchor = 2.94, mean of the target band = 2.81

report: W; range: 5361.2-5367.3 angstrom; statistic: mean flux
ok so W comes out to 2.91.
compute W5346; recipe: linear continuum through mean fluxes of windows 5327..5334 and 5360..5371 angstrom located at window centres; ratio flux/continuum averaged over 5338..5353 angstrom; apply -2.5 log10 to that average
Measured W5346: 0.08 mag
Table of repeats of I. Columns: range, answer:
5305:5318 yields 3.719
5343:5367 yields 3.567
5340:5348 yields 3.177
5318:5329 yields 2.917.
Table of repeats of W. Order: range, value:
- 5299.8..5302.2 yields 2.86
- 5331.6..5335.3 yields 2.99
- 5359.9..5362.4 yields 3.06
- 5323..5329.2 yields 2.74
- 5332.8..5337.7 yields 2.68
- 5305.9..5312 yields 2.93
